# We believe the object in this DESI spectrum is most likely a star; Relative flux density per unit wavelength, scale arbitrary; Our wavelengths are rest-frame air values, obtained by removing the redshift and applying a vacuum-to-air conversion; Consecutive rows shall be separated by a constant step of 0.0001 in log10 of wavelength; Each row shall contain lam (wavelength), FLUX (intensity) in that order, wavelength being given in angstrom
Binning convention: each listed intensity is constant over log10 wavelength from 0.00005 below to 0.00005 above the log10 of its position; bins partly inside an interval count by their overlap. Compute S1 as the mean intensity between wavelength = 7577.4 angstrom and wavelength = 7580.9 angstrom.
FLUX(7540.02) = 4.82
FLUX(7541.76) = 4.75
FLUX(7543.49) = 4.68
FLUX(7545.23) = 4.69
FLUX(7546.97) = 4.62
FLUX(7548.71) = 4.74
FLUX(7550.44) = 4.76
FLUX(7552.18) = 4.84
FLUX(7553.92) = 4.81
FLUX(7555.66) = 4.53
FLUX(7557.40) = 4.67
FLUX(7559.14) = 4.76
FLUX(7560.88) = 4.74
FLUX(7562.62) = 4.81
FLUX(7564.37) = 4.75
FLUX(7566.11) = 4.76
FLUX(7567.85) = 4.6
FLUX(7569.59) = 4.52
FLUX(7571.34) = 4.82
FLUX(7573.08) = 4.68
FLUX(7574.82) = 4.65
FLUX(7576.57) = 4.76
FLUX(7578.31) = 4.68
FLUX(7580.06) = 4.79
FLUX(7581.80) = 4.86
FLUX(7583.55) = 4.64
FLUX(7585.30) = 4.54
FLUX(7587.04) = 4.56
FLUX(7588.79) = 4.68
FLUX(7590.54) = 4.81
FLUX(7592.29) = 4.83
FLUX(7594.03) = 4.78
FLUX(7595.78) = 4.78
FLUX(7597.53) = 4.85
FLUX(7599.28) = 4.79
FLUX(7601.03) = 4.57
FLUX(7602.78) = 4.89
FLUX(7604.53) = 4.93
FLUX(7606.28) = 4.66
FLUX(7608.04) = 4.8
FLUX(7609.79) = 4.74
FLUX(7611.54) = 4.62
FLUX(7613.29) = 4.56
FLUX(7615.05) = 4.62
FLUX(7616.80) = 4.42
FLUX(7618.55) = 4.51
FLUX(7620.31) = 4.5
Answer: 4.73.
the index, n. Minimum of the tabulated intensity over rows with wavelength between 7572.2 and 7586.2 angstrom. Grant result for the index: 4.54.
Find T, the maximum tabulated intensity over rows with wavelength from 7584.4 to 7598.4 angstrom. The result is 4.85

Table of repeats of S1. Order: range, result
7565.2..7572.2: 4.68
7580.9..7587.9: 4.65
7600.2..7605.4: 4.8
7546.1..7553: 4.74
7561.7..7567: 4.77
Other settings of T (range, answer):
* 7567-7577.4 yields 4.82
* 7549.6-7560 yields 4.84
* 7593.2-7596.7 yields 4.78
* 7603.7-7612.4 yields 4.93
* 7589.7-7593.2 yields 4.83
